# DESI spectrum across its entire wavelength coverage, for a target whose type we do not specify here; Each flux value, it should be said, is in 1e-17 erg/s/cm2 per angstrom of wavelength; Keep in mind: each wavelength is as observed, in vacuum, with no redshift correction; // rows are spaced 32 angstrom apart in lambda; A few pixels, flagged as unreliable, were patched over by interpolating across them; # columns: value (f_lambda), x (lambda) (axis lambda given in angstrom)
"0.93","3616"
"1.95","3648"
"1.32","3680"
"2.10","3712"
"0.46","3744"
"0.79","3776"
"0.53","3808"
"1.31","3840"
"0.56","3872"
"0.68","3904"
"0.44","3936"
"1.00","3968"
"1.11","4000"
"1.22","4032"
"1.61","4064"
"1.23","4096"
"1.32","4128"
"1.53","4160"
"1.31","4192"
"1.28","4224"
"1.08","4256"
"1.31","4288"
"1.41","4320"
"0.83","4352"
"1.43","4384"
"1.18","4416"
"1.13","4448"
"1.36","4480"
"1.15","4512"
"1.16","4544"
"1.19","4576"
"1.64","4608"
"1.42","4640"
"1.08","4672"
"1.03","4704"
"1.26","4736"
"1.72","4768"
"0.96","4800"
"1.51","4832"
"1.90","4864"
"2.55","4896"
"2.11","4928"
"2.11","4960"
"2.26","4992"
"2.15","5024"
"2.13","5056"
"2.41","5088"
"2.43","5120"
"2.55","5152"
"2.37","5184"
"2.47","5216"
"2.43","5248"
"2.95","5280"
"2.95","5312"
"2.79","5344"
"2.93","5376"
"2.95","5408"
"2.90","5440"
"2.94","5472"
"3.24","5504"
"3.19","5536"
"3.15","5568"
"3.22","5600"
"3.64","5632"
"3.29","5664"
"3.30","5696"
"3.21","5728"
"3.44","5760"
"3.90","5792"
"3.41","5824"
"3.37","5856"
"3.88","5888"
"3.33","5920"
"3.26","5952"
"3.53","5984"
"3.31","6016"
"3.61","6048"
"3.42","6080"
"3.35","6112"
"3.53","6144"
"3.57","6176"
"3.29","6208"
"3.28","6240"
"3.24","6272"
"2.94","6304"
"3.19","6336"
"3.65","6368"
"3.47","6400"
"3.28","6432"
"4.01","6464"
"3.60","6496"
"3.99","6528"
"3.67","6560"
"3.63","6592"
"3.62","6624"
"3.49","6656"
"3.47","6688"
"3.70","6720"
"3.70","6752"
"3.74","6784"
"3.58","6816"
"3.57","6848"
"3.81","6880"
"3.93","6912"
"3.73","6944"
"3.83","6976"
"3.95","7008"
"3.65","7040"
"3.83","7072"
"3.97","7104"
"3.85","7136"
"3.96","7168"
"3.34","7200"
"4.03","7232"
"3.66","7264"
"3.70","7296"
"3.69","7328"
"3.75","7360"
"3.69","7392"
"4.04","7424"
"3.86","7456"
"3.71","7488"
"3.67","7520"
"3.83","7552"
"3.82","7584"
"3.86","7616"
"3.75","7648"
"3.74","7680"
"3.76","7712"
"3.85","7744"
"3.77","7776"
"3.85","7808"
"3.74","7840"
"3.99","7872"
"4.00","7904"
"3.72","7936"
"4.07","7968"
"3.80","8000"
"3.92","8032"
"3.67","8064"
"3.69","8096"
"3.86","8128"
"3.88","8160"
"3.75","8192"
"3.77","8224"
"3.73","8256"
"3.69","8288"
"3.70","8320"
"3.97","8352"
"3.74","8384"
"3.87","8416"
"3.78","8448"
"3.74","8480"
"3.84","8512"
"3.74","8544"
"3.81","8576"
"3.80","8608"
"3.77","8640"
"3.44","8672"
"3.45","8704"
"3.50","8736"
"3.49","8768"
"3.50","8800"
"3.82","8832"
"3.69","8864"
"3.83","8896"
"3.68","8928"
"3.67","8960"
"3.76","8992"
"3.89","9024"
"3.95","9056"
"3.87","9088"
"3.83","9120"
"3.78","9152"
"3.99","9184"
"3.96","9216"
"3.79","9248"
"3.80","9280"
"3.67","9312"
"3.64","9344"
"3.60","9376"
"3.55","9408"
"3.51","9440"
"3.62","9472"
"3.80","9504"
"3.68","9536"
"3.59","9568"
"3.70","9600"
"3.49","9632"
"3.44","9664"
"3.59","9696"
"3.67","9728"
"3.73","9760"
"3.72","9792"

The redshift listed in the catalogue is 0.220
